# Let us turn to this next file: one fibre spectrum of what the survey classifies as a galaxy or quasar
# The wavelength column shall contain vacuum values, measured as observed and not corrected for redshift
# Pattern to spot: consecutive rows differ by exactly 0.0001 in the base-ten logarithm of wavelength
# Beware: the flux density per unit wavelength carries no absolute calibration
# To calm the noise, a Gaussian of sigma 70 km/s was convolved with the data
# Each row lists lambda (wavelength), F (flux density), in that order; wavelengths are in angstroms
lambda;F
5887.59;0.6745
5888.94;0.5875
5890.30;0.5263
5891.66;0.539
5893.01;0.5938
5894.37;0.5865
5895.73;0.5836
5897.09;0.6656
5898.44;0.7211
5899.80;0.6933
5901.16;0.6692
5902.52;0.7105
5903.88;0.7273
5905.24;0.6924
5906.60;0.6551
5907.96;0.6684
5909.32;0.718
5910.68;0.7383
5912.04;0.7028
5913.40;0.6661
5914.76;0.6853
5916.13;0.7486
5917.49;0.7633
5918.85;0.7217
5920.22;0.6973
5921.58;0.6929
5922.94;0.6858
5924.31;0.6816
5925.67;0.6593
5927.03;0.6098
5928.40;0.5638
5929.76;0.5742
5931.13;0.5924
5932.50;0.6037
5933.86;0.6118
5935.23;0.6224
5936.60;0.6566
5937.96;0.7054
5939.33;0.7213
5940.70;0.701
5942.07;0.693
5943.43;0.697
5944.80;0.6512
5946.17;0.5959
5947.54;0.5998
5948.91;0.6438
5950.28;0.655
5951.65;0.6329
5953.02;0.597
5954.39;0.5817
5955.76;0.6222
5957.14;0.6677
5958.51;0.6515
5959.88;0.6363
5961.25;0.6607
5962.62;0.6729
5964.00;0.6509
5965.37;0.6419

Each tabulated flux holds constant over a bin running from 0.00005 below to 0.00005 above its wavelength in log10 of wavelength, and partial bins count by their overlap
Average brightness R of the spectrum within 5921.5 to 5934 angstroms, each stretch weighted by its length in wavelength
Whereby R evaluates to 0.625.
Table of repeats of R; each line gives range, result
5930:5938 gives 0.623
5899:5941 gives 0.675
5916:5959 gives 0.652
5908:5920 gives 0.714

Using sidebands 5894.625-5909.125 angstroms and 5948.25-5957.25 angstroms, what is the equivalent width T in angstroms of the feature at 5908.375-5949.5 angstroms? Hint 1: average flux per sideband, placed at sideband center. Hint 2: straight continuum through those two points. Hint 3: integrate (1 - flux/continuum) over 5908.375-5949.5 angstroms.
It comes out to -1.06 angstroms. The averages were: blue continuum 0.677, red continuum 0.626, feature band 0.667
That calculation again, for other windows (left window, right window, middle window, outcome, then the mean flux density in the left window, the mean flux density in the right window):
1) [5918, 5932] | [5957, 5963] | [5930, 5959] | 0.5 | 0.649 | 0.657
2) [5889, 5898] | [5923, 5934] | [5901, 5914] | -2.1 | 0.586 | 0.616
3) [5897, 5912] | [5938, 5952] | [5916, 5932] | 0.4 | 0.698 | 0.662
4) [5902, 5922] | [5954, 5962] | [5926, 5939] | 1.1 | 0.706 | 0.639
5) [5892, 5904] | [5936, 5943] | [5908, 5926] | -0.8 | 0.655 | 0.697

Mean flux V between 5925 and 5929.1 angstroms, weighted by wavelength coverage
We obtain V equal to 0.611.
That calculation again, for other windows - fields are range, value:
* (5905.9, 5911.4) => 0.695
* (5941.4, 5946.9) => 0.659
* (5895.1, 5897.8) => 0.628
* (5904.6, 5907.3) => 0.673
